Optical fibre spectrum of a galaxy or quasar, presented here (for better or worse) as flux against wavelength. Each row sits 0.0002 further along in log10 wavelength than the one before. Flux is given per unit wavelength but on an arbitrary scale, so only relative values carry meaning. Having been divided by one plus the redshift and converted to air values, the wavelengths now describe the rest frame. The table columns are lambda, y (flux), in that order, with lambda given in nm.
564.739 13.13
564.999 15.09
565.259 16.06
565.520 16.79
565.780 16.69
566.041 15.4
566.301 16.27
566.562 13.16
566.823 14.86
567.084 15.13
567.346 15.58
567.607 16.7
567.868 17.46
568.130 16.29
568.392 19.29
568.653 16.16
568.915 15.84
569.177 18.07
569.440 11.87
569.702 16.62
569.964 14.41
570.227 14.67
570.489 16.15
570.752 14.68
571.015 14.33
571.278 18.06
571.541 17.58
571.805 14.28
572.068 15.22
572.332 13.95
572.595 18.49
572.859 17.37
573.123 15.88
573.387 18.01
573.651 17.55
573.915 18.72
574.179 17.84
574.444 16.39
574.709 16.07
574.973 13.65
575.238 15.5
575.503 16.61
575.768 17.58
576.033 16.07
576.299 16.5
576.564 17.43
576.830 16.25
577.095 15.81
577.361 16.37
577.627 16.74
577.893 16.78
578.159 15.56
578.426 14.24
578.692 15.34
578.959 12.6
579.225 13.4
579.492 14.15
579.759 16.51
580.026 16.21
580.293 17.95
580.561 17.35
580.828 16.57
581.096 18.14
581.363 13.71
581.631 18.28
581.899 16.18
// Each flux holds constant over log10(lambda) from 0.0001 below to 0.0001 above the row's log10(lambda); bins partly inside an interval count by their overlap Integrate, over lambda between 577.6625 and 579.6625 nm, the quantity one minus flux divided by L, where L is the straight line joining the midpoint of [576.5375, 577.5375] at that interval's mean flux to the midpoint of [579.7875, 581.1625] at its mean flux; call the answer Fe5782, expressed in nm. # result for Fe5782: 0.24 nm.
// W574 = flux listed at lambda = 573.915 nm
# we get 18.72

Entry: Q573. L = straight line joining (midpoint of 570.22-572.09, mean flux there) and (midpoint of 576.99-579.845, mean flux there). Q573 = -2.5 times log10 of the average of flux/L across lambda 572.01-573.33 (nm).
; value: -0.05 mag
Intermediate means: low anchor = 15.7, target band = 16.3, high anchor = 15.2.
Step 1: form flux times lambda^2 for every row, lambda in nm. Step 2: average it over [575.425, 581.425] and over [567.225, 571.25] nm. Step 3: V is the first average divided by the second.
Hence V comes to 1.0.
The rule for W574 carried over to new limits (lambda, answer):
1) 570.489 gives 16.15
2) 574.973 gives 13.65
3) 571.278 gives 18.06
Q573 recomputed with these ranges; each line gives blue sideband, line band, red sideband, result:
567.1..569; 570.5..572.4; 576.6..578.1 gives 0.07 mag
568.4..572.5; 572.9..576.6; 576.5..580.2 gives -0.08 mag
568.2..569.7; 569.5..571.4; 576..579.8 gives 0.05 mag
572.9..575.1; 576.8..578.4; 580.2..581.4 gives 0.05 mag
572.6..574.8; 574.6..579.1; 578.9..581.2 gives 0.05 mag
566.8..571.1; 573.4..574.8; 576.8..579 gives -0.11 mag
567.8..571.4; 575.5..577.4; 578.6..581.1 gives -0.05 mag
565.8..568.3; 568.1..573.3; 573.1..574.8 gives 0.04 mag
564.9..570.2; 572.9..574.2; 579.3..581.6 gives -0.10 mag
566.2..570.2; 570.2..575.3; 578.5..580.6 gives -0.04 mag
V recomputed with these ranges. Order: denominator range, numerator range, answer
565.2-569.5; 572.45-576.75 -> 1.08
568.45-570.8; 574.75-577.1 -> 1.06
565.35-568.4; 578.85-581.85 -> 1.04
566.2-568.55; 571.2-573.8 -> 1.05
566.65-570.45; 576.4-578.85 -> 1.04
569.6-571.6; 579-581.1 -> 1.05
